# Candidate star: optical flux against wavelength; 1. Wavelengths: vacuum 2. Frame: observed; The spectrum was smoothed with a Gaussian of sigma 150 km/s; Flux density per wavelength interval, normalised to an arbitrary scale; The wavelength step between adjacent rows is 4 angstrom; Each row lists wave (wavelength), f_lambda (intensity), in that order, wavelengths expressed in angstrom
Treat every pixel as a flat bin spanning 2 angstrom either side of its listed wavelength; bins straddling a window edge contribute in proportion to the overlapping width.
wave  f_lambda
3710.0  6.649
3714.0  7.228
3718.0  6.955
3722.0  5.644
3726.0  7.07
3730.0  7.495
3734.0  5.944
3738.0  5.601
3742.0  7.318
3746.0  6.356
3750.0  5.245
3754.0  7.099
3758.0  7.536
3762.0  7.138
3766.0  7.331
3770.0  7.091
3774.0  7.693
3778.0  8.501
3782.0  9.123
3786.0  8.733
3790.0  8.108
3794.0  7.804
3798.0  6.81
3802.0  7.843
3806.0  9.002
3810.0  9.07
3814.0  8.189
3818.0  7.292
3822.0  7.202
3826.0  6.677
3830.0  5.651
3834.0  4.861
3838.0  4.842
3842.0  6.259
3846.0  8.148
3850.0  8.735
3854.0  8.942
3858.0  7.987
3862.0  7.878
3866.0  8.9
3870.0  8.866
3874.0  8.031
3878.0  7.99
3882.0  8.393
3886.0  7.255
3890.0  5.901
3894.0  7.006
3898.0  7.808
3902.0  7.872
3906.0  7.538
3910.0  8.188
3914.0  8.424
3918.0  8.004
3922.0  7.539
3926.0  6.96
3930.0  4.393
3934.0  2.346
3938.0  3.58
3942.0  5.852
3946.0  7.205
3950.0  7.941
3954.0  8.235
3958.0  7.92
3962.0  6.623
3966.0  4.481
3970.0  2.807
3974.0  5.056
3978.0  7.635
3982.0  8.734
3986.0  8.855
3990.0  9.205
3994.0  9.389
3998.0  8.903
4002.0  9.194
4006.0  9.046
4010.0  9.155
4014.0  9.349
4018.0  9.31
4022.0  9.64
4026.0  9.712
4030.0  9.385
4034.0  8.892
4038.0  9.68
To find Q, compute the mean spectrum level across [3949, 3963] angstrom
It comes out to 7.74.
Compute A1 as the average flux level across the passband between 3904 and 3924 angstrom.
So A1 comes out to 7.94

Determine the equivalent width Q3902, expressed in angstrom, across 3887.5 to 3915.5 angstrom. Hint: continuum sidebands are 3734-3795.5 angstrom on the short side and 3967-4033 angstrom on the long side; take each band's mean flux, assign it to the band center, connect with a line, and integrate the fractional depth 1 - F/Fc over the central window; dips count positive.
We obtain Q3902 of 1.6 angstrom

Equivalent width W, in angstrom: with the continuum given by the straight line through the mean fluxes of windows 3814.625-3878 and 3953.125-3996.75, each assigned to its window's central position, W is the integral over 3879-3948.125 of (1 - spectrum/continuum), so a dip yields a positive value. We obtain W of 5.1 angstrom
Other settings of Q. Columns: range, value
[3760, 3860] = 7.56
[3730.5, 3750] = 6.29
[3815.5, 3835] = 6.46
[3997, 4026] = 9.27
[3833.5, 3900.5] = 7.58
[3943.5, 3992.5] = 7.07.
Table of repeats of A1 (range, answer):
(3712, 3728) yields 6.72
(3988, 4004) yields 9.17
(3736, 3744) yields 6.46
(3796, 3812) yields 8.18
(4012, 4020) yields 9.33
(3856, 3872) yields 8.41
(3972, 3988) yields 7.57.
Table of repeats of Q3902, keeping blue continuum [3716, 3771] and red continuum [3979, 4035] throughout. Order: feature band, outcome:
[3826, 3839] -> 3.71 angstrom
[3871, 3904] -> 1.94 angstrom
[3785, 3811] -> -3.36 angstrom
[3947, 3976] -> 8.43 angstrom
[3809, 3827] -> -0.67 angstrom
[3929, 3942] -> 7.29 angstrom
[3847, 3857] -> -1.25 angstrom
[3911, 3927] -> 1.03 angstrom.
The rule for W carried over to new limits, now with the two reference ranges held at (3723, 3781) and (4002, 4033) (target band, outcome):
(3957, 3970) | 4.7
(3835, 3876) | 0.6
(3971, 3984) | 3.2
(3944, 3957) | 1.4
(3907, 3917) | 0.2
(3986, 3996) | -0.1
